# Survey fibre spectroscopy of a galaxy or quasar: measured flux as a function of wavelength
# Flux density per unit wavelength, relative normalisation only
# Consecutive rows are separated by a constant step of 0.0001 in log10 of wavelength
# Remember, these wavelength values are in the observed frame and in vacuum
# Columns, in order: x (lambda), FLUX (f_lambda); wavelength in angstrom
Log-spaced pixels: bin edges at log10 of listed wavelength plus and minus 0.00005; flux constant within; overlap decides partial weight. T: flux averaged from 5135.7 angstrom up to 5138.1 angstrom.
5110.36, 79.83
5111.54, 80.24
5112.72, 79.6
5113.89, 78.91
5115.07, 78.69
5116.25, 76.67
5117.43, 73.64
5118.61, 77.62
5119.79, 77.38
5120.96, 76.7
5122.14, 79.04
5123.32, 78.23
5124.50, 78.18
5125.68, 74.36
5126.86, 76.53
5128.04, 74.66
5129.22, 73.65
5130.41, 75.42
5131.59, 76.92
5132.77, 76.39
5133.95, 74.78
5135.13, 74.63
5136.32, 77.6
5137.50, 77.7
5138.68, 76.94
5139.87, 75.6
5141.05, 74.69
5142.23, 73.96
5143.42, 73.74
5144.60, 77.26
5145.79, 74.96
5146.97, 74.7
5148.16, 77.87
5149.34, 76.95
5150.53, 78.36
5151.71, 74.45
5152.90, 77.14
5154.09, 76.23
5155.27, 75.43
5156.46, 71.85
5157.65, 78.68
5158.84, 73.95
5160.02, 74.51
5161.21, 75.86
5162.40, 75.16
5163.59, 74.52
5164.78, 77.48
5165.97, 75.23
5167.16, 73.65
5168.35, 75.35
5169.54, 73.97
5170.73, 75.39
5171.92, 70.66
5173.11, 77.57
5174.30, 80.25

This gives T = 77.6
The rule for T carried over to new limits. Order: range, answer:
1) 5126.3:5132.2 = 75.4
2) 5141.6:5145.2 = 74.9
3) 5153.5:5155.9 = 75.9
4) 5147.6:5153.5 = 77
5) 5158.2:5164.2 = 74.8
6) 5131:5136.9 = 76.1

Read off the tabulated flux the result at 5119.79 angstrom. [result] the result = 77.38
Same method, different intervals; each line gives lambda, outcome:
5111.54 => 80.24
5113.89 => 78.91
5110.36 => 79.83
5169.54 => 73.97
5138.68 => 76.94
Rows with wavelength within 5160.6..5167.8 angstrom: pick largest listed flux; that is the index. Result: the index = 77.48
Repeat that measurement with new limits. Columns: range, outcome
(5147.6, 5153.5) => 78.36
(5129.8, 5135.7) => 76.92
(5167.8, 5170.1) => 75.35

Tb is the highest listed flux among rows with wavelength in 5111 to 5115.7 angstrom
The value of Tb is 80.24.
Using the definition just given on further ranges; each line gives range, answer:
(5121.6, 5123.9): 79.04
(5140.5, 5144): 74.69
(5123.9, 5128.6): 78.18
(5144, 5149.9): 77.87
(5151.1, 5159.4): 78.68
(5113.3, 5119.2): 78.91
